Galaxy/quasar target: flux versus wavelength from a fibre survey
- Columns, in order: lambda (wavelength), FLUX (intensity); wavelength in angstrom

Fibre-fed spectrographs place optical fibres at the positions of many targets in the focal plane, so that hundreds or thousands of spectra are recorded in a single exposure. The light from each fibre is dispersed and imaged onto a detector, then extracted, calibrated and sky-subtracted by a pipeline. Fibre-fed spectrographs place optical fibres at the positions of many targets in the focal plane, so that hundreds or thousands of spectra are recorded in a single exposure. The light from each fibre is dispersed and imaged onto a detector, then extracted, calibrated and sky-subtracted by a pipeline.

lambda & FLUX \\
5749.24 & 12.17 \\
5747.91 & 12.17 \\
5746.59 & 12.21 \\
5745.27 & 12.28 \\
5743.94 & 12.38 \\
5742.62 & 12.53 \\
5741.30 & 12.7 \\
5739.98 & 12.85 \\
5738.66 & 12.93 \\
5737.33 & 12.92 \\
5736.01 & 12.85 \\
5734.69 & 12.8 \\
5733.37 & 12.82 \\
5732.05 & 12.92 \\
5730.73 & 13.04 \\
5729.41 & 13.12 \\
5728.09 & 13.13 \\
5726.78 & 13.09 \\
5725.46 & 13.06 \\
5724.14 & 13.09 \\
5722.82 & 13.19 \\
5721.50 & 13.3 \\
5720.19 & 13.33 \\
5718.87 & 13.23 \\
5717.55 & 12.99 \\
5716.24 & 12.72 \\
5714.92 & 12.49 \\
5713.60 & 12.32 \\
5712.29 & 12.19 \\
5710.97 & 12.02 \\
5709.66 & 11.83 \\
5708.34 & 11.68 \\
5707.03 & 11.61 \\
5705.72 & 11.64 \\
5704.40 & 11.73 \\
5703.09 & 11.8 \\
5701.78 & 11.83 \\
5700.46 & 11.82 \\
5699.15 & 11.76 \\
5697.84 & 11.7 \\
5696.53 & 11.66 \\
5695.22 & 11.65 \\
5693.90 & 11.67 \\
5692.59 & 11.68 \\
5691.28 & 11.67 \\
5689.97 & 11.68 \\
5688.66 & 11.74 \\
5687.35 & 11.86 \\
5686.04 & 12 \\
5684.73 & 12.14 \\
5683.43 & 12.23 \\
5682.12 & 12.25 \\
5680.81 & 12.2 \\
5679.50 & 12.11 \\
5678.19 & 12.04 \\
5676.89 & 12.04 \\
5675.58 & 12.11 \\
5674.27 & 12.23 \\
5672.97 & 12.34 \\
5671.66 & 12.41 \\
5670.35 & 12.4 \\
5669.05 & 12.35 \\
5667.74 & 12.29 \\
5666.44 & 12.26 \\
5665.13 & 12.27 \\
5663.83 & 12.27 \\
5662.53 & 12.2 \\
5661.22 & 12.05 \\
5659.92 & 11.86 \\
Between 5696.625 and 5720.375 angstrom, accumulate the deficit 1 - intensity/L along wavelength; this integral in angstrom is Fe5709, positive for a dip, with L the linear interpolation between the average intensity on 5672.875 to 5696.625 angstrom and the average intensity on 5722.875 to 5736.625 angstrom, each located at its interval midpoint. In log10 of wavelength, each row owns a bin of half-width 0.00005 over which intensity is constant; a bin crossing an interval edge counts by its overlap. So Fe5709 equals 0.8 angstrom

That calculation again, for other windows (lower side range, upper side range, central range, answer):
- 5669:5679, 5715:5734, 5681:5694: 0.56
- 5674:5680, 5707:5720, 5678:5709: 0.97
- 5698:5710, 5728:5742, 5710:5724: -0.61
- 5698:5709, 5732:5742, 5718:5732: -0.79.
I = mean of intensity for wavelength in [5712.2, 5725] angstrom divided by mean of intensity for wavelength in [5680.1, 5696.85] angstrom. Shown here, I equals 1.09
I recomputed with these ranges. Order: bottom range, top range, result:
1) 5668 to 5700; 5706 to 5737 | 1.06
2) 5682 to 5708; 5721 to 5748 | 1.09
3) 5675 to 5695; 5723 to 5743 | 1.08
